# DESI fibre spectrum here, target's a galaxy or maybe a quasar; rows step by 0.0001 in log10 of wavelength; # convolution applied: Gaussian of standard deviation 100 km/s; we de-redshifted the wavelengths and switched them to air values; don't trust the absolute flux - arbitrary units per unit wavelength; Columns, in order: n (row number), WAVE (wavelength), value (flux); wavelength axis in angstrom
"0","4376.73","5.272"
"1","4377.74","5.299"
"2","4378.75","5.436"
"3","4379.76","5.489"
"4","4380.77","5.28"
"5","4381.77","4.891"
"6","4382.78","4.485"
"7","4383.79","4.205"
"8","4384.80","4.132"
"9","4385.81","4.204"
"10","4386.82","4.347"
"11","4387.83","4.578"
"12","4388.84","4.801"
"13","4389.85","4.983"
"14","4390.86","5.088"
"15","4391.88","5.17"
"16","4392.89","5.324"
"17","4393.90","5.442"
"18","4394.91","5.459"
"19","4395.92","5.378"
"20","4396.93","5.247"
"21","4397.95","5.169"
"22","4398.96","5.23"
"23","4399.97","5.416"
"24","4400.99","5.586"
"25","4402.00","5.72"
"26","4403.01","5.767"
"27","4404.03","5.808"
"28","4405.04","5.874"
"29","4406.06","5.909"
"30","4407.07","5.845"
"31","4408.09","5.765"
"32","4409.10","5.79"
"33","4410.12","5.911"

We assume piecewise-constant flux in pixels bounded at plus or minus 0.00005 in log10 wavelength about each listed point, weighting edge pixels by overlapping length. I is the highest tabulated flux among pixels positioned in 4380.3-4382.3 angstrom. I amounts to 5.28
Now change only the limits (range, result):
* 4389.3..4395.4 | 5.459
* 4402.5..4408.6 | 5.909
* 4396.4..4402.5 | 5.72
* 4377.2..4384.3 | 5.489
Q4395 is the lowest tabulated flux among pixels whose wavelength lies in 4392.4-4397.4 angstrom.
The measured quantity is 5.247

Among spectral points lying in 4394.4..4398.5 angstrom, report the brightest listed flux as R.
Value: 5.459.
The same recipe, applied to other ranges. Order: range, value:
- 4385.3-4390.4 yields 4.983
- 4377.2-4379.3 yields 5.436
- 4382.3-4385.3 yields 4.485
